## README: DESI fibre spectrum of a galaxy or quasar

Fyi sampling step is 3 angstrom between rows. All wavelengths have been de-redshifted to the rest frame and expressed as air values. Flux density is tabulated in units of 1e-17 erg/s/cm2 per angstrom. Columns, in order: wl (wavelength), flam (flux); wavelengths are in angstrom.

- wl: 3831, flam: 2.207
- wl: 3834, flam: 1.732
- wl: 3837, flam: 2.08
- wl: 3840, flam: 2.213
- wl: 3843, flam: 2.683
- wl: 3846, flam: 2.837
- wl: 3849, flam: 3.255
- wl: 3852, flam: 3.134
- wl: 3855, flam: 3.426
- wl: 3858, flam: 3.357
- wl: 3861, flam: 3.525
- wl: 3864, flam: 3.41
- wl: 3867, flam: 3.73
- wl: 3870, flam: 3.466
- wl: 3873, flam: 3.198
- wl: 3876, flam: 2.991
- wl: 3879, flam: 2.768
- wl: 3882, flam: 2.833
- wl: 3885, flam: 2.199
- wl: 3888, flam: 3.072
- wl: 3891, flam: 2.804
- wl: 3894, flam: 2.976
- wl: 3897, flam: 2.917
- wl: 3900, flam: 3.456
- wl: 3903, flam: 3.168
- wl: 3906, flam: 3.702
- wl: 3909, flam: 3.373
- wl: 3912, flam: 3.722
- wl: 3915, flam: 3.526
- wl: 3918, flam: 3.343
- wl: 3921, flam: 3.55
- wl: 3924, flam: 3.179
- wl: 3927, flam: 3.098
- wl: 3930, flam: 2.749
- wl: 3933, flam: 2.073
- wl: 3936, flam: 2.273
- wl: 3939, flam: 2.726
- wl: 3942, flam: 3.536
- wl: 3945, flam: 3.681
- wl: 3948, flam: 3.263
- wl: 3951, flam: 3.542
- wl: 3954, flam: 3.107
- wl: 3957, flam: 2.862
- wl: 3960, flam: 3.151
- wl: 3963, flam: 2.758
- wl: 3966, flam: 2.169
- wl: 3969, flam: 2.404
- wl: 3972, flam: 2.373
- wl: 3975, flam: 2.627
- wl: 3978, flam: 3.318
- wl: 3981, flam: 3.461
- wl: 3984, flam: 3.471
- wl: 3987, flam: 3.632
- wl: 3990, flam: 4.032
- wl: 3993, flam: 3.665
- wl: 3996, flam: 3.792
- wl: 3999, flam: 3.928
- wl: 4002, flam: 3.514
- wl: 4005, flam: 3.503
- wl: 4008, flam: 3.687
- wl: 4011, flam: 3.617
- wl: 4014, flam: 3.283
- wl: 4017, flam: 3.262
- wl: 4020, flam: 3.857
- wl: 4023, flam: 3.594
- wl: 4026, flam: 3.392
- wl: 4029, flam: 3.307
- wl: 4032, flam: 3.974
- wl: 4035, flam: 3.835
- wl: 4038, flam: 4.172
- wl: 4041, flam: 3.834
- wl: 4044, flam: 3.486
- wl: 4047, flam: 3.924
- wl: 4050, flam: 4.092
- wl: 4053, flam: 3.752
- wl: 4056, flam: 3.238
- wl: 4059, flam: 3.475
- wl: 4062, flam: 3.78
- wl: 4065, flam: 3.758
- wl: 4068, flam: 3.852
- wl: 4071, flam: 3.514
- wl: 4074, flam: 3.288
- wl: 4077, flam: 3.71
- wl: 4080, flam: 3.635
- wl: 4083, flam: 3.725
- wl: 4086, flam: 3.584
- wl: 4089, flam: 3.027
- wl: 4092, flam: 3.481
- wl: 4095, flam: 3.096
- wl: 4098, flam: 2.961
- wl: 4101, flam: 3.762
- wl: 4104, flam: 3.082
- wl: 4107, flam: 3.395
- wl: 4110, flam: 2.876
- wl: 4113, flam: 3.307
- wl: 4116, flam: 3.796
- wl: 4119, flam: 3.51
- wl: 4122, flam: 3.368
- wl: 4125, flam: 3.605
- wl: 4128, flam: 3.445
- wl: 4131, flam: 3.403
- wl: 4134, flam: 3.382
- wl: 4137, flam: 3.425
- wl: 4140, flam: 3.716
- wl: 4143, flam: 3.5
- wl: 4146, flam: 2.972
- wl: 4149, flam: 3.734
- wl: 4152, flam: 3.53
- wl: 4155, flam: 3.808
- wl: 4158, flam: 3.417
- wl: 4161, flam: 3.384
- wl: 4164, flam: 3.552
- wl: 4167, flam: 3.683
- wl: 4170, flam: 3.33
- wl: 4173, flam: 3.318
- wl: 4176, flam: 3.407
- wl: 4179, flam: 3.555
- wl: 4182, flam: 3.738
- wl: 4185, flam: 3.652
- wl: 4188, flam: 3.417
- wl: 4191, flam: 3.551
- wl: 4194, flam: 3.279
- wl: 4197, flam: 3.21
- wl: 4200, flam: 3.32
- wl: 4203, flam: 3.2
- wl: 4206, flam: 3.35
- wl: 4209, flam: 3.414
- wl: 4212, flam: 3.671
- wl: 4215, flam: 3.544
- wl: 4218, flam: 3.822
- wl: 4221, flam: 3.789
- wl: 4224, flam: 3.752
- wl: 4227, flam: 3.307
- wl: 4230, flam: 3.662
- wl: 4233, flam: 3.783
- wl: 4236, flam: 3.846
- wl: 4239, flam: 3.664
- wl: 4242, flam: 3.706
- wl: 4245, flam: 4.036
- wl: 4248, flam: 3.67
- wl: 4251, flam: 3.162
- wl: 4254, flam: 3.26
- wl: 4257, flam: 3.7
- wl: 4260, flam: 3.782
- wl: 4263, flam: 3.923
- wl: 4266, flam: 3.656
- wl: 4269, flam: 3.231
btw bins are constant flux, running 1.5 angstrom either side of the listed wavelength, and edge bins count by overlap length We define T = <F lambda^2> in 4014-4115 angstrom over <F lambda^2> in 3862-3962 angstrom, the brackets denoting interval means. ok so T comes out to 1.2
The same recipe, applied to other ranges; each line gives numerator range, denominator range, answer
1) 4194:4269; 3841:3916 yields 1.34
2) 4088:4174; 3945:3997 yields 1.17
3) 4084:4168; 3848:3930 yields 1.20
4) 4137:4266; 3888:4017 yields 1.25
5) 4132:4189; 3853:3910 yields 1.27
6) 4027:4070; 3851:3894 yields 1.31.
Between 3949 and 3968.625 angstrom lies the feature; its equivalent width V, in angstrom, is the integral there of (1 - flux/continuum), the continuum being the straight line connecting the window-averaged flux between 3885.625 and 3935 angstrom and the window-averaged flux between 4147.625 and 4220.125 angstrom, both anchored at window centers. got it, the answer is 1.8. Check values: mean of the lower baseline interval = 3.14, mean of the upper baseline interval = 3.5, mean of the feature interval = 2.91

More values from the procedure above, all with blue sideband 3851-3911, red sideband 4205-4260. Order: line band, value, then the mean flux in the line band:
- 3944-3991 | 2.7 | 3.1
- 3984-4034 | -4.2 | 3.62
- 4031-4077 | -4.5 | 3.73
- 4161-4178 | 0.4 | 3.45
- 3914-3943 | 2.3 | 2.99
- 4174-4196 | 0.4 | 3.5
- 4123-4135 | 0.1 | 3.46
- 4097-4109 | 0.6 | 3.3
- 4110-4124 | 0.2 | 3.43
